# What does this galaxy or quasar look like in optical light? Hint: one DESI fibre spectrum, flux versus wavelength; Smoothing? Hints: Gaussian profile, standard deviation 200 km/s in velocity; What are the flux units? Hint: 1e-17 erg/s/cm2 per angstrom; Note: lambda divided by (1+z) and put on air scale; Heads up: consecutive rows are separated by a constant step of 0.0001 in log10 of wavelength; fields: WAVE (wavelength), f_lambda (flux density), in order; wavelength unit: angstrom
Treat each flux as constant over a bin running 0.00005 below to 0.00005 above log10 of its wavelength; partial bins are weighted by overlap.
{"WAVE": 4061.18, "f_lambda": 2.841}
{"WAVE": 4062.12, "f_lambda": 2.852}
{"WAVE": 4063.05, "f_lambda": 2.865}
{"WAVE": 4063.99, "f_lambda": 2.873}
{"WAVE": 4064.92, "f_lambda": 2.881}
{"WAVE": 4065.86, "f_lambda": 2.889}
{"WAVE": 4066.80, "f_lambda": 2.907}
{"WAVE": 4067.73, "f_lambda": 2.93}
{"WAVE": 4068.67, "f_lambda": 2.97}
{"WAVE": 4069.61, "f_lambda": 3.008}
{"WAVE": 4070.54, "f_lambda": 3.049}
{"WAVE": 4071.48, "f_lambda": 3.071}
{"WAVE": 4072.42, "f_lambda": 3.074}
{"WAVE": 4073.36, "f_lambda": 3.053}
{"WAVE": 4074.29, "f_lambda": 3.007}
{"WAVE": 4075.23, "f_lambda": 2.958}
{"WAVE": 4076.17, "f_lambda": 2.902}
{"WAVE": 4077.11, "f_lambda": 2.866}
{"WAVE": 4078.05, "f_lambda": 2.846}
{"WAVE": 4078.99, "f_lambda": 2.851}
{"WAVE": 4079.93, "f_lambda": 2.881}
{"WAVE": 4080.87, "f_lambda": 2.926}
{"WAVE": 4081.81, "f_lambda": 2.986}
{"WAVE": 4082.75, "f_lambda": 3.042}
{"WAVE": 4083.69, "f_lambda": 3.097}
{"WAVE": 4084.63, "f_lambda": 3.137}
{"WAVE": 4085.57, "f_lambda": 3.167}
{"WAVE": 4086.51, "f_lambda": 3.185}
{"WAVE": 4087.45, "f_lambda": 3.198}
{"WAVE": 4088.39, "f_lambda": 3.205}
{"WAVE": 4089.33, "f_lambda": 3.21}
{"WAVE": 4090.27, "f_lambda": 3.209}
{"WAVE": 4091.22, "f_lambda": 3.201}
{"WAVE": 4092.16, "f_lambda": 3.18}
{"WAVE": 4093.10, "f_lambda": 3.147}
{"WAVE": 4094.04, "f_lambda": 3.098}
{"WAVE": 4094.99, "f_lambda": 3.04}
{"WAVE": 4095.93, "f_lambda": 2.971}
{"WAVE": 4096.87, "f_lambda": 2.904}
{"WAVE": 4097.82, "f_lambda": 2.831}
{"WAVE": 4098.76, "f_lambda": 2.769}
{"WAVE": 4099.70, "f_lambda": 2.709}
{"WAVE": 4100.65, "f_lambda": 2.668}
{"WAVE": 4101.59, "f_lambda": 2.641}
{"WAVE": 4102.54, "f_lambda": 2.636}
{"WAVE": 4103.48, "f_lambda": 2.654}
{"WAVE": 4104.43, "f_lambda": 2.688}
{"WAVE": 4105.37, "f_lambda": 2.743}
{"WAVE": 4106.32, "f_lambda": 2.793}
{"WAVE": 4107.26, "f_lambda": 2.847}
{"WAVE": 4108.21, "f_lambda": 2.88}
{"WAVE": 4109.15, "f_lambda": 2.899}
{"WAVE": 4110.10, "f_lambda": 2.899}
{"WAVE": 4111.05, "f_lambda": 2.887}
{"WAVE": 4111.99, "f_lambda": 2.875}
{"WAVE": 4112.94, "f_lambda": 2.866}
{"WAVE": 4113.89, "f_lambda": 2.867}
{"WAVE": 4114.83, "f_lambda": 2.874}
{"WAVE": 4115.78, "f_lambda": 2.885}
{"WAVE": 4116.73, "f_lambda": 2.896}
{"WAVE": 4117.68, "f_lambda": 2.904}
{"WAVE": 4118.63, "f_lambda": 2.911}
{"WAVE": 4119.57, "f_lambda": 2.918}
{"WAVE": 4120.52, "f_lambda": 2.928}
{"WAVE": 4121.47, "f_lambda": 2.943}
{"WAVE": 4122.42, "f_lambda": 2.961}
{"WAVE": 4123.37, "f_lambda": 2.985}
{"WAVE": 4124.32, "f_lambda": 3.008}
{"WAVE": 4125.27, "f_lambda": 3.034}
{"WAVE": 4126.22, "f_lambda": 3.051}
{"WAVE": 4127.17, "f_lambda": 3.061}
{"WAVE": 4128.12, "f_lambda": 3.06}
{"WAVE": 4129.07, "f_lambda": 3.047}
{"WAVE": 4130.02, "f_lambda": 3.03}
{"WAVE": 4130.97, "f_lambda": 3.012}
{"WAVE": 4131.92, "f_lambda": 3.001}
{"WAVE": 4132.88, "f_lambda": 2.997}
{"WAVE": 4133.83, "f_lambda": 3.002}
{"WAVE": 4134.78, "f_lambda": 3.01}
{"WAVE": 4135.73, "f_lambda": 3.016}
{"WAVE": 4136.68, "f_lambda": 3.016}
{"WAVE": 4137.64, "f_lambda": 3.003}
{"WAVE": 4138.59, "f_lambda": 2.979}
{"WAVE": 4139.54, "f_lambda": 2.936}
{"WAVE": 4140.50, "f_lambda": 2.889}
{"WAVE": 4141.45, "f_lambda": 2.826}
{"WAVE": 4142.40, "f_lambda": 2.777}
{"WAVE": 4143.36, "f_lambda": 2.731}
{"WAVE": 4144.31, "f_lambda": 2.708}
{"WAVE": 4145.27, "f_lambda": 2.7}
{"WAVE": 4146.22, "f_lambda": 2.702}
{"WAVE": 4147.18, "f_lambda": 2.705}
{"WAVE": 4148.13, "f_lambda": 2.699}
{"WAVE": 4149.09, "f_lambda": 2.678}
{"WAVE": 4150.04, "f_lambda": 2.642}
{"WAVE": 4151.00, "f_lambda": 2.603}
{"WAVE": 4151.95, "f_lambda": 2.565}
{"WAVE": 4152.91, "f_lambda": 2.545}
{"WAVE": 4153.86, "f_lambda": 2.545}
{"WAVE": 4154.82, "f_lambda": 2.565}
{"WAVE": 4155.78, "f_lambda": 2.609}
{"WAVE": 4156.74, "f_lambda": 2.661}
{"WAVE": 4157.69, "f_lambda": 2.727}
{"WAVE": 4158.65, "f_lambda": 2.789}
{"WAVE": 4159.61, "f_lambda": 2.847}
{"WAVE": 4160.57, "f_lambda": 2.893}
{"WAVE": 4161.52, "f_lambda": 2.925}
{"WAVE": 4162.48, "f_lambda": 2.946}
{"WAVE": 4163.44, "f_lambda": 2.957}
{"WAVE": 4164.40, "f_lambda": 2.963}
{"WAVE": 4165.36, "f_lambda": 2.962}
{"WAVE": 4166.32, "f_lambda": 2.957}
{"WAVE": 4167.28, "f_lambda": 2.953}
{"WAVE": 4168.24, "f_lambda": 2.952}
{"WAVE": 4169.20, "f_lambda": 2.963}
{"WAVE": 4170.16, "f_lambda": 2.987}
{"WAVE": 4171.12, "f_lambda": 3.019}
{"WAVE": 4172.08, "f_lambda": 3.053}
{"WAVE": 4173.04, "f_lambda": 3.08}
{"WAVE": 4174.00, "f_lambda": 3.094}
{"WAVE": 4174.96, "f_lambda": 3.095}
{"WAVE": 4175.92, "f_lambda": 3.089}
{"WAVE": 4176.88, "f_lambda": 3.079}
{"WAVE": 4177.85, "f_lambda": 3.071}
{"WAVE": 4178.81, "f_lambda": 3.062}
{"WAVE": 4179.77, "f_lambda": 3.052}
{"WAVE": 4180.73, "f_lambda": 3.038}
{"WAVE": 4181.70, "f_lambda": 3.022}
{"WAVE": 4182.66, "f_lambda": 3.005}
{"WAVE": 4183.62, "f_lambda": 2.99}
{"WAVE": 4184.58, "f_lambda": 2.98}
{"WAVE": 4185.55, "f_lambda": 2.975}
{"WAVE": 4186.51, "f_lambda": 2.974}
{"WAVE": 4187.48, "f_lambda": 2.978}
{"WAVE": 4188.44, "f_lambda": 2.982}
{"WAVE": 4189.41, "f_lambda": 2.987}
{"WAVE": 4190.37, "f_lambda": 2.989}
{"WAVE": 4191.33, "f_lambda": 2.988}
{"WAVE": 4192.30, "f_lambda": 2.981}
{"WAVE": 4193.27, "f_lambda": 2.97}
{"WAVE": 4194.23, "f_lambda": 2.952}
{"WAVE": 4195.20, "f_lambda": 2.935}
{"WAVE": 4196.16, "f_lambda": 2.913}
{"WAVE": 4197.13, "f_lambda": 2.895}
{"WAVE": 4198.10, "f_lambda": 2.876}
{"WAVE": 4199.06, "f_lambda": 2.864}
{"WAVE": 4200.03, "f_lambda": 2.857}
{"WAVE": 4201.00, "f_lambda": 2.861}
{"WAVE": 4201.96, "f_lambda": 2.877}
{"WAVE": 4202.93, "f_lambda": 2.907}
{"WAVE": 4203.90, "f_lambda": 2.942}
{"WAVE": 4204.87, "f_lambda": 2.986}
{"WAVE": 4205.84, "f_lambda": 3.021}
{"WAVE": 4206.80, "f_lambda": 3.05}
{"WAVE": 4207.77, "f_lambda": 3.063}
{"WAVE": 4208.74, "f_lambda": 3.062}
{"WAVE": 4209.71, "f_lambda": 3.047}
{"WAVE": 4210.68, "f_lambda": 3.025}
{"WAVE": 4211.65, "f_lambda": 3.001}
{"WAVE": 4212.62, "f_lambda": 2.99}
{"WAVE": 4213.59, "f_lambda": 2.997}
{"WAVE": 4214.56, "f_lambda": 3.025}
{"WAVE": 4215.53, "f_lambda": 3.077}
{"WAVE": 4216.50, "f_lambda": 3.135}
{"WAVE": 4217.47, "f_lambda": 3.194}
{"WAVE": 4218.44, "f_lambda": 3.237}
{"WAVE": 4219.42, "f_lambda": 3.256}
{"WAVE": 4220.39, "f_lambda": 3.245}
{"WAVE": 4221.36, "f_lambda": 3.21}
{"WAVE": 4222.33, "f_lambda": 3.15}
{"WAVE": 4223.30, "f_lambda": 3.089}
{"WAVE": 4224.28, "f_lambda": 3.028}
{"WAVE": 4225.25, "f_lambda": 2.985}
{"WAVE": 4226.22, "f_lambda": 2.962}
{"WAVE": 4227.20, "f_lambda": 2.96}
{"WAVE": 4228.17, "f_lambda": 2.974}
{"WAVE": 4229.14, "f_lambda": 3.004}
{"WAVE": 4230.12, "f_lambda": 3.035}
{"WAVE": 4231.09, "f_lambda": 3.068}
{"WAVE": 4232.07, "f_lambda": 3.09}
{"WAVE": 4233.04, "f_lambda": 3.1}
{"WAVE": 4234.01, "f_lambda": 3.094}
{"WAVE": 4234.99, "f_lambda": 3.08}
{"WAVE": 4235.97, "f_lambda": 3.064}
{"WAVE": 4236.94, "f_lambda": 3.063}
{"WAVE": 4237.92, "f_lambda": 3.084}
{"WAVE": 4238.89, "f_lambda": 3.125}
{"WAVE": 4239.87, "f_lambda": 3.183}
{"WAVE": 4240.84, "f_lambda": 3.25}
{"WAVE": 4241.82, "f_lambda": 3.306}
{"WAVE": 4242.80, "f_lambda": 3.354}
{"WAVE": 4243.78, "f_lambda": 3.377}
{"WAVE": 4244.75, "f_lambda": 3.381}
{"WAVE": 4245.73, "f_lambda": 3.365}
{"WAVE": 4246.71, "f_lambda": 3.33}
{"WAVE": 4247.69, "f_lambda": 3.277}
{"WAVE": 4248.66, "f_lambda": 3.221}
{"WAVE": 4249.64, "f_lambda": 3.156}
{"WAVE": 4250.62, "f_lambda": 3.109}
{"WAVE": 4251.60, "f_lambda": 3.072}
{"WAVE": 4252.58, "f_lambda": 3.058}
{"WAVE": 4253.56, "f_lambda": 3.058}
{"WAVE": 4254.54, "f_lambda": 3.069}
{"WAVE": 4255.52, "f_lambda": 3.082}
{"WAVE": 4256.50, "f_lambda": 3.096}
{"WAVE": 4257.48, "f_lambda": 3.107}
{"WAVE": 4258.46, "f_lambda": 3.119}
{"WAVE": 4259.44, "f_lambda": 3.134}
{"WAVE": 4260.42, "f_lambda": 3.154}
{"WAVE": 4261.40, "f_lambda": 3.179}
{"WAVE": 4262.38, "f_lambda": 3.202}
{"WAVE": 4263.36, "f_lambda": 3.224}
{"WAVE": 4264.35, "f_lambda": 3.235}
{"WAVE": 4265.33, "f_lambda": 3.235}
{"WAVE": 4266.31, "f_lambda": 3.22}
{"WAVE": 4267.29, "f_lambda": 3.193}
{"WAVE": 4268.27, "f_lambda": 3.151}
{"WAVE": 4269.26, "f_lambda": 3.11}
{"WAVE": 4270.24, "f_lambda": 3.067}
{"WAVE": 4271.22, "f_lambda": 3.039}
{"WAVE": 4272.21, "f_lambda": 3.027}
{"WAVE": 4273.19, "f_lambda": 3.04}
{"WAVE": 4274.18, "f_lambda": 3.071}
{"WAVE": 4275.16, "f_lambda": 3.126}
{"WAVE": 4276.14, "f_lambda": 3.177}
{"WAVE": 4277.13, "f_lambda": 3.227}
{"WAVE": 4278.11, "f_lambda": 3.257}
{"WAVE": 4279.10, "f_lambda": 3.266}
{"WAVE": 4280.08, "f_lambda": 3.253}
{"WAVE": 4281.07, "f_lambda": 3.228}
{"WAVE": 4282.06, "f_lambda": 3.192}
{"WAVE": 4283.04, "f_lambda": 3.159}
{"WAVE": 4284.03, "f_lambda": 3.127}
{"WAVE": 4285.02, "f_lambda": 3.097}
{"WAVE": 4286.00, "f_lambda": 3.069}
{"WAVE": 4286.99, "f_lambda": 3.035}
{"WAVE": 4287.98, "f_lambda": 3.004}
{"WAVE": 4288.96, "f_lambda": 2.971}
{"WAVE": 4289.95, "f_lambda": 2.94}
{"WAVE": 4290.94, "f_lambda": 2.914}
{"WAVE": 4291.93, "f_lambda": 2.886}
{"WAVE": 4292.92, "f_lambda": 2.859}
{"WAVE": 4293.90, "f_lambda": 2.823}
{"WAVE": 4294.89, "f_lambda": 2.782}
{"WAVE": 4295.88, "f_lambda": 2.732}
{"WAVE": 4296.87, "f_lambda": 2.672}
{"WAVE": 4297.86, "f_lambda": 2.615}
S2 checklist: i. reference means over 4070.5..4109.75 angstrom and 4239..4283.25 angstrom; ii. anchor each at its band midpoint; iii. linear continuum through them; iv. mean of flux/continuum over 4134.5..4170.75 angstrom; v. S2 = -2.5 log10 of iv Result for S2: 0.08 mag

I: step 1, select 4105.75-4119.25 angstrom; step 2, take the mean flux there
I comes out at 2.88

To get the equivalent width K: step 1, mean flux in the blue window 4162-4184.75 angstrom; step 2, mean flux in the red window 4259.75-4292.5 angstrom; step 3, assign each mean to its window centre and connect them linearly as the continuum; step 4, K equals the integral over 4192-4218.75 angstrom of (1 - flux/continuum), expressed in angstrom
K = 0.5 angstrom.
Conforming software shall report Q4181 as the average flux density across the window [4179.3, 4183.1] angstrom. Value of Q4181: 3.03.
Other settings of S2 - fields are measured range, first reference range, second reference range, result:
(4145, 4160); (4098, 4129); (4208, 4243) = 0.11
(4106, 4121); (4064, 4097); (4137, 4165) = 0.01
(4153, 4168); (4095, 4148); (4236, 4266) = 0.06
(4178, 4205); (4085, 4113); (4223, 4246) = 0.04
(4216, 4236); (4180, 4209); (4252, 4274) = -0.02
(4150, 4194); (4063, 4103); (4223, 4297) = 0.05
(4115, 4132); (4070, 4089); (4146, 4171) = -0.03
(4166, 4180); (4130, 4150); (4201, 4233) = -0.03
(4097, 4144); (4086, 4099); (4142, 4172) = 0.02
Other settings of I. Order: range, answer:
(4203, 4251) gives 3.12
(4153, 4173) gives 2.86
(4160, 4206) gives 2.98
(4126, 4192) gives 2.91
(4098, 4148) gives 2.88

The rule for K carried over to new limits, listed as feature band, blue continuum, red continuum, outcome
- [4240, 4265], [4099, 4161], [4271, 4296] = -1.5 angstrom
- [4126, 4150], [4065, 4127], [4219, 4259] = 0.8 angstrom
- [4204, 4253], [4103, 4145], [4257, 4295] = -1.2 angstrom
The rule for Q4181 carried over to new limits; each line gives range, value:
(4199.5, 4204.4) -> 2.89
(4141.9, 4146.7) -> 2.72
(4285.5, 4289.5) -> 3.02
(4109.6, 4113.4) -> 2.88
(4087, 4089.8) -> 3.21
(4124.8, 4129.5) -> 3.05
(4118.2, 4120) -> 2.93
